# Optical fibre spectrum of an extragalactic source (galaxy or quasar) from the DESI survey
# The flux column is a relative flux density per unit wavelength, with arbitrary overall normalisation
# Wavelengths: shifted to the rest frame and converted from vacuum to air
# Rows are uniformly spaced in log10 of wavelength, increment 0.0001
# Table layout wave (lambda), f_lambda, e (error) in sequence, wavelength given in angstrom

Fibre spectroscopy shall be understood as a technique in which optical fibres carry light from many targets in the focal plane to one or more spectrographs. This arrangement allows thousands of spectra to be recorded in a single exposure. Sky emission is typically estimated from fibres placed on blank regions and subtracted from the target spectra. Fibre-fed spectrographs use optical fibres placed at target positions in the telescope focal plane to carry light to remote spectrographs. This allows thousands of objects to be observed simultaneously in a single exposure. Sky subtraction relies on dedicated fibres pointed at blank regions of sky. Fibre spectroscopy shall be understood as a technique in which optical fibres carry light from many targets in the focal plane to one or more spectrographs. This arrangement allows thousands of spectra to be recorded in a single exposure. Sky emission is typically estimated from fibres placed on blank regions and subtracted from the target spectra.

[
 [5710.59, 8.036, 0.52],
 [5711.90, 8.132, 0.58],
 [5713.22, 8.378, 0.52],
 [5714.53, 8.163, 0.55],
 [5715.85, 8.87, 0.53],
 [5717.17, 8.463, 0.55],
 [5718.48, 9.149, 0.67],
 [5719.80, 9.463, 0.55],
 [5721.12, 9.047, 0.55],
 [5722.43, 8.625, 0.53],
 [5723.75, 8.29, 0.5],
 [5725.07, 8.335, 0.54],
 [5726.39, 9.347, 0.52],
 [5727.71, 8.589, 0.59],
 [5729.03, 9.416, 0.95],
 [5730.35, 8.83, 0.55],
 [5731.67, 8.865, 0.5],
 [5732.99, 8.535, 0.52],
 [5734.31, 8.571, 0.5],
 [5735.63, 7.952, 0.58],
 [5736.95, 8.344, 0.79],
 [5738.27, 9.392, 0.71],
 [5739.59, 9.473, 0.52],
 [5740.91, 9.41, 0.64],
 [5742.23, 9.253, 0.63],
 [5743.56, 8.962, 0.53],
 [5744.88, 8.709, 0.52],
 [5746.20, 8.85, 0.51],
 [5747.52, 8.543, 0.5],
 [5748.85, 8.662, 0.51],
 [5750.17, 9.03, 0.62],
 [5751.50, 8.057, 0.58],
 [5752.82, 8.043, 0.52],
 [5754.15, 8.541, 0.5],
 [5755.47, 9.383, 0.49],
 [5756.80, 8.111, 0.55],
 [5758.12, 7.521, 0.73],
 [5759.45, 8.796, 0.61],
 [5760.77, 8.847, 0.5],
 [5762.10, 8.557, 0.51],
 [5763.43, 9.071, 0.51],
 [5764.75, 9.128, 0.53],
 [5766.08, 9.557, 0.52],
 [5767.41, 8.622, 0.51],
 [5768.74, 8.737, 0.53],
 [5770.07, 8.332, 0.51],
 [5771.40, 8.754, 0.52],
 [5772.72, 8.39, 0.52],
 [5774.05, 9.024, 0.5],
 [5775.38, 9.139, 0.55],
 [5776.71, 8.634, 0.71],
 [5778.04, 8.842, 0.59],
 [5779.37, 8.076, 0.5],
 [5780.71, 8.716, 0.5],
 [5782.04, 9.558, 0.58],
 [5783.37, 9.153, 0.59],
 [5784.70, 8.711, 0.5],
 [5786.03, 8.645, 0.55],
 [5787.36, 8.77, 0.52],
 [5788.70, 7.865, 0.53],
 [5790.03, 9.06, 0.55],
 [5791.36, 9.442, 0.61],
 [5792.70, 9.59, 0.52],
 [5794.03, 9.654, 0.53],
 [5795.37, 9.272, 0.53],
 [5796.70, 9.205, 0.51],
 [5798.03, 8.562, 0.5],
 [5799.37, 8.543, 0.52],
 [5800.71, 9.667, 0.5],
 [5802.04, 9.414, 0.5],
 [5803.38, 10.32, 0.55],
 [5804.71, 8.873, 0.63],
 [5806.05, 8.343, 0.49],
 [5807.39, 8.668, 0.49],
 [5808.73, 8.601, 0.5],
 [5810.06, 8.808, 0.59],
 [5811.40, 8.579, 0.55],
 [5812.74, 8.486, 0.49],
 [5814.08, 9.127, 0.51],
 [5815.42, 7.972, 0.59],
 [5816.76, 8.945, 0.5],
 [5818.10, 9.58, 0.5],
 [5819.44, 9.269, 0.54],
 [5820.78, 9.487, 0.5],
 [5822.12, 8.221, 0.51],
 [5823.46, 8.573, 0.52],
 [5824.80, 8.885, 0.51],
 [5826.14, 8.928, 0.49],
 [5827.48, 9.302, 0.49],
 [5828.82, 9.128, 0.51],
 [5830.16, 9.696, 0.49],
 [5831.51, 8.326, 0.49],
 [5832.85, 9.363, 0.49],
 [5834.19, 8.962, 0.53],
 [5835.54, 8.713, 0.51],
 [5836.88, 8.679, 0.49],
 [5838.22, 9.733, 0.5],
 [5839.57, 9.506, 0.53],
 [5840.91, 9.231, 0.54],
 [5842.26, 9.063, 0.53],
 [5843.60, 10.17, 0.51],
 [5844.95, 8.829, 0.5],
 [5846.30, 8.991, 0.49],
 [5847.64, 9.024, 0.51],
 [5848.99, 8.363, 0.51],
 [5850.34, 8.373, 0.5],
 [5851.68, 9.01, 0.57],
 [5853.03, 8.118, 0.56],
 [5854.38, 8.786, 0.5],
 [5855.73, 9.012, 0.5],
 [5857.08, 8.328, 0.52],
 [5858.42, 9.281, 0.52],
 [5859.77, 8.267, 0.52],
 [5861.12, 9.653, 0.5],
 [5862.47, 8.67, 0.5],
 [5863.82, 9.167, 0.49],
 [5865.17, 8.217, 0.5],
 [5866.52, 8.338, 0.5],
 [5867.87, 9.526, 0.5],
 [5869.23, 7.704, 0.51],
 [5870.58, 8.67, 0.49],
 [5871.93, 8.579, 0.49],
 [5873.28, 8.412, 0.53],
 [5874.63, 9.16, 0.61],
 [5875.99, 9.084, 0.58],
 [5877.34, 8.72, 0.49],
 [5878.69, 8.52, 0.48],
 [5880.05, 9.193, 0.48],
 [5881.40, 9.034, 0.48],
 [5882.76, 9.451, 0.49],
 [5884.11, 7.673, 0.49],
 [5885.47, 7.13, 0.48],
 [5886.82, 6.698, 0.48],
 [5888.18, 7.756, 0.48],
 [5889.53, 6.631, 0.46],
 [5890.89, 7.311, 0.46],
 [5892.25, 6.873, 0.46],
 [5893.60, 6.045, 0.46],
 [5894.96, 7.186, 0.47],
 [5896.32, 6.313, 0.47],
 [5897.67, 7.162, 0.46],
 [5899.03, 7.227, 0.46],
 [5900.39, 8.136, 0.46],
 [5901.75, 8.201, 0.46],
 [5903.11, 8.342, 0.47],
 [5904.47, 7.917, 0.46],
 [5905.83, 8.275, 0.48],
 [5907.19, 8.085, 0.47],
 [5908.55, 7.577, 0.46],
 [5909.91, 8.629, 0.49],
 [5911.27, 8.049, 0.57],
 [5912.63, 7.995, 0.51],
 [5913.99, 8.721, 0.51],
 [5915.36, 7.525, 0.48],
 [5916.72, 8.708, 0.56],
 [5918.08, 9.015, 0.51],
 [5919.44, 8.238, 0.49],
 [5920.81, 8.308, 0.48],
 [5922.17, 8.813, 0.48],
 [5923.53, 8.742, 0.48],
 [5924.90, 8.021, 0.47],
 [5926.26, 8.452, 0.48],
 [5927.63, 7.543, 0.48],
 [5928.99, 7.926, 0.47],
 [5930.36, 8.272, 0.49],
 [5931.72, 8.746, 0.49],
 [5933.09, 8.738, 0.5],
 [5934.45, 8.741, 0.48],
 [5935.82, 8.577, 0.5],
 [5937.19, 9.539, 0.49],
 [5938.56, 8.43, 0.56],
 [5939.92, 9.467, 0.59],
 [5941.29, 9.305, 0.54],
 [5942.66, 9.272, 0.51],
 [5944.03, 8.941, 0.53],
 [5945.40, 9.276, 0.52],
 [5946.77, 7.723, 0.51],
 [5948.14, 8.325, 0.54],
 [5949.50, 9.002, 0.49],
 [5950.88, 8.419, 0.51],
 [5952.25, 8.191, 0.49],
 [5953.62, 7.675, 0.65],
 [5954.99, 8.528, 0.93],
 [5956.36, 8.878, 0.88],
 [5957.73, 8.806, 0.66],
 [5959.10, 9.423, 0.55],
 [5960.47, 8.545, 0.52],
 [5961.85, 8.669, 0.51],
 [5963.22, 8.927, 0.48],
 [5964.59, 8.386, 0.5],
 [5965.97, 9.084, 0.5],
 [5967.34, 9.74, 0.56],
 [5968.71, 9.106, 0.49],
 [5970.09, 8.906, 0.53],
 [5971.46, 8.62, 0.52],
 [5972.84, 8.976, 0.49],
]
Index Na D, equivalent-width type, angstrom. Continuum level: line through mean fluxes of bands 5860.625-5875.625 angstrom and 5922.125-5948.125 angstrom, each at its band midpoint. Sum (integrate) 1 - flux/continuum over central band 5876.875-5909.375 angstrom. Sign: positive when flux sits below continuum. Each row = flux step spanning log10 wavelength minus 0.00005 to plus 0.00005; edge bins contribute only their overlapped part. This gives 3.6 angstrom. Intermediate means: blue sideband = 8.73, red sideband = 8.65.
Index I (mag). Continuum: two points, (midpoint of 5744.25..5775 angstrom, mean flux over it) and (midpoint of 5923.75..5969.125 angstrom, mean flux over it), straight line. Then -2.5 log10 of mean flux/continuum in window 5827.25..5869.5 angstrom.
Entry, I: -0.031 mag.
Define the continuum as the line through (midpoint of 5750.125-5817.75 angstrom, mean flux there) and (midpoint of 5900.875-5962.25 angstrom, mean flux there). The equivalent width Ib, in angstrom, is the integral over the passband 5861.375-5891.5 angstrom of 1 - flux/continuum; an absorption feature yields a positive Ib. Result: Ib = 0.9 angstrom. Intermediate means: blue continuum 8.82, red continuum 8.5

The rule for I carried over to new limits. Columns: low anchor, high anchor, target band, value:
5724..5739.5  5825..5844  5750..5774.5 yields 0.029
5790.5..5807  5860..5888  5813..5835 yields 0.003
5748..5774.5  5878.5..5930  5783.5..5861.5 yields -0.078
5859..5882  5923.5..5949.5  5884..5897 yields 0.250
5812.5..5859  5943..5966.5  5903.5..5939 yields 0.046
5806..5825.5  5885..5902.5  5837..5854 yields -0.109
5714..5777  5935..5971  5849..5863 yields 0.007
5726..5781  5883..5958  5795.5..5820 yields -0.049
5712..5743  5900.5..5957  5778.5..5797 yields -0.033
